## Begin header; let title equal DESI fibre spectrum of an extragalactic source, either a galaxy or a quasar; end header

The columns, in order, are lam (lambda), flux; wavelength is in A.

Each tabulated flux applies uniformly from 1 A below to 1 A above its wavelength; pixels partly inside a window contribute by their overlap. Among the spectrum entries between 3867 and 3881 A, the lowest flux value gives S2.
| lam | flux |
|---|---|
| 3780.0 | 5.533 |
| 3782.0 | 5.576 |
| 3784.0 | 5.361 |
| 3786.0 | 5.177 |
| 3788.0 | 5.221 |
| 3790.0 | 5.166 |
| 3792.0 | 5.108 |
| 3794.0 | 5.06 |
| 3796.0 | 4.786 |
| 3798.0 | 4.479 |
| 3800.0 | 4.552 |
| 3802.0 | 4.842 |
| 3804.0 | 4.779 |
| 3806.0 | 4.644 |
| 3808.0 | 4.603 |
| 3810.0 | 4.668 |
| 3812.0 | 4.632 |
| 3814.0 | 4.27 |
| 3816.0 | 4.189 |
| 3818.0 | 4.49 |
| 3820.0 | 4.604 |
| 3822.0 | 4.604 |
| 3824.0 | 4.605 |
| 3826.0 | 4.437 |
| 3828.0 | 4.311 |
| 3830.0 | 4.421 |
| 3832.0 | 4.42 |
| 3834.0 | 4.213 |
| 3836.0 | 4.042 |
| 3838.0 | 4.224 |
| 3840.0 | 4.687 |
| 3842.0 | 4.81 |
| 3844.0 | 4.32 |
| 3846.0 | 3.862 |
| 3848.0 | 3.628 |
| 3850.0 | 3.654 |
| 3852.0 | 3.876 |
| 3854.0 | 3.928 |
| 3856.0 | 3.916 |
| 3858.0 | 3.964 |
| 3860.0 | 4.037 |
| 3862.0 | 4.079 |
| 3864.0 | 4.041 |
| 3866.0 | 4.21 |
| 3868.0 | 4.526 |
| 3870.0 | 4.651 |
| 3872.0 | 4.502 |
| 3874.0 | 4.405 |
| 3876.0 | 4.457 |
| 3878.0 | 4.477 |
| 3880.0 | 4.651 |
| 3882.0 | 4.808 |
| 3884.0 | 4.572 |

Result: 4.405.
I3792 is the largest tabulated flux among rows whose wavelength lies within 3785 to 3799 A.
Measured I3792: 5.221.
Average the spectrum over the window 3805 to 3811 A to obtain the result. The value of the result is 4.64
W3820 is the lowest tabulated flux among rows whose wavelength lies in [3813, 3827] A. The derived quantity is 4.189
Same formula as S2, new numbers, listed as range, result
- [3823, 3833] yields 4.311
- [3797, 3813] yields 4.479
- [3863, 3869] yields 4.041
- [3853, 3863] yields 3.916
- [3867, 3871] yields 4.526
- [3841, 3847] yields 3.862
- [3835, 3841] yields 4.042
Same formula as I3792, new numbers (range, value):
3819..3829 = 4.605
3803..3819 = 4.779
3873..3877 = 4.457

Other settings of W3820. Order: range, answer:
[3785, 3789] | 5.177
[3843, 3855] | 3.628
